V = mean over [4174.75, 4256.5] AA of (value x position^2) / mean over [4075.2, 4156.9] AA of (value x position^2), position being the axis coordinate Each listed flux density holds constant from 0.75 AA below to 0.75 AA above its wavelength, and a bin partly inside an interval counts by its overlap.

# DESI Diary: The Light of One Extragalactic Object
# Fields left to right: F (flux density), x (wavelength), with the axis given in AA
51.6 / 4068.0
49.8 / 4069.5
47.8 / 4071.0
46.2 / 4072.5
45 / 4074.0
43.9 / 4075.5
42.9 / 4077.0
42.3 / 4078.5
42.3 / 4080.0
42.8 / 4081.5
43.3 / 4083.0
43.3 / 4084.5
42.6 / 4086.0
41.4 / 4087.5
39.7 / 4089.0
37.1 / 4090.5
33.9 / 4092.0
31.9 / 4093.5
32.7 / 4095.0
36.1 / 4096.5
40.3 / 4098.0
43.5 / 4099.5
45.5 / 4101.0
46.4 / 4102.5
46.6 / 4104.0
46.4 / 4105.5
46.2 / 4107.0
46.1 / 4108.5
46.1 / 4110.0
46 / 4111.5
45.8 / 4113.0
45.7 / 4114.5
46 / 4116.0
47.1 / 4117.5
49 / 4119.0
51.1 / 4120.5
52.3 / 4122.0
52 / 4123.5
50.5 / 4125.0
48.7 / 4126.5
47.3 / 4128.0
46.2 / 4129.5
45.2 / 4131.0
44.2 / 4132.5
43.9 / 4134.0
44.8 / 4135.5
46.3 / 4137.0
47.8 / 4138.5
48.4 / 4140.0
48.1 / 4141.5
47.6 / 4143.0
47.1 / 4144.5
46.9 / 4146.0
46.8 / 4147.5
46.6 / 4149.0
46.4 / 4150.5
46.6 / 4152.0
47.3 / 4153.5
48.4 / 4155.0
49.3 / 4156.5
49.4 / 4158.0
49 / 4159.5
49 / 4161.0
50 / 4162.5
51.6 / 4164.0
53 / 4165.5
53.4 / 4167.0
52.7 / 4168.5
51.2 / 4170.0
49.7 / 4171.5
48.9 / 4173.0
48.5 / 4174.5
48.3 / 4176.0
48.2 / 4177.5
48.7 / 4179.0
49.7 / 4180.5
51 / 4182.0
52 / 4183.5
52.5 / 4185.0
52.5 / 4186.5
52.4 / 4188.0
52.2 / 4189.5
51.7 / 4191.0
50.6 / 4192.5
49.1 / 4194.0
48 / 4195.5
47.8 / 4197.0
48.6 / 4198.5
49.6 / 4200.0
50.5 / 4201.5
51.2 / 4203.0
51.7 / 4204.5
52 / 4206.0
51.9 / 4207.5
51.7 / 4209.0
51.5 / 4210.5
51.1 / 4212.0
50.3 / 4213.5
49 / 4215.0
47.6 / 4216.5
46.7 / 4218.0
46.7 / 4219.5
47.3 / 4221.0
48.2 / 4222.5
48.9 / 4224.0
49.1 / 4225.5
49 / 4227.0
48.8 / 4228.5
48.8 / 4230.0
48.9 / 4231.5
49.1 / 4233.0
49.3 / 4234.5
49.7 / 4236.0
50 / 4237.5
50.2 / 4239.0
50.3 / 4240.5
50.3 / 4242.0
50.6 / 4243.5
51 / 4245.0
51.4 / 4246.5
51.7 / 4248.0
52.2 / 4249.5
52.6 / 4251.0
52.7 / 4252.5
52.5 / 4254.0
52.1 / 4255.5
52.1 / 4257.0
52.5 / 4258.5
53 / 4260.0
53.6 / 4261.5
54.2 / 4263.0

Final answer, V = 1.2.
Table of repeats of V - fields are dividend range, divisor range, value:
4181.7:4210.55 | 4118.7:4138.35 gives 1.10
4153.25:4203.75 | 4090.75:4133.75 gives 1.16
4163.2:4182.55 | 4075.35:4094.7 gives 1.30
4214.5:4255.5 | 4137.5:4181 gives 1.06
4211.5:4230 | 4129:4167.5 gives 1.05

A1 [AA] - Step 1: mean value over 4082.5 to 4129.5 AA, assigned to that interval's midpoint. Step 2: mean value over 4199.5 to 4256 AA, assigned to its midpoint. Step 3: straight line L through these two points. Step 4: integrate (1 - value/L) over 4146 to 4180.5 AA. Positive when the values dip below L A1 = -1.6 AA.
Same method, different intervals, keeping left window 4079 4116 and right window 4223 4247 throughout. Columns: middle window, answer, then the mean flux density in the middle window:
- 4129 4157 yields -1.26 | 46.7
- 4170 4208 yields -2.51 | 50.3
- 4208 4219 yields -0.27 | 49.7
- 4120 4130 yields -1.39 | 49.8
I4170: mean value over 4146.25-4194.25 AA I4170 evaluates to 49.9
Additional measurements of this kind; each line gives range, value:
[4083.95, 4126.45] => 44.1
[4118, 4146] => 47.8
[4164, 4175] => 51.2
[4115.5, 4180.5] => 48.5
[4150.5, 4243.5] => 49.8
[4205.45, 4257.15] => 50.1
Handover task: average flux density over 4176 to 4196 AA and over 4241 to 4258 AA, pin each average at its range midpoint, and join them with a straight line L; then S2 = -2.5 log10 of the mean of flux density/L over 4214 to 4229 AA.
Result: 0.07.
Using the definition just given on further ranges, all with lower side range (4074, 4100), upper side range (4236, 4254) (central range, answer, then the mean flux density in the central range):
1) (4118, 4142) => -0.11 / 47.9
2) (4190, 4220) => -0.03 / 49.9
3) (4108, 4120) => -0.11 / 46.6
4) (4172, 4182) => -0.06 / 48.9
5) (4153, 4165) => -0.10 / 49.4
